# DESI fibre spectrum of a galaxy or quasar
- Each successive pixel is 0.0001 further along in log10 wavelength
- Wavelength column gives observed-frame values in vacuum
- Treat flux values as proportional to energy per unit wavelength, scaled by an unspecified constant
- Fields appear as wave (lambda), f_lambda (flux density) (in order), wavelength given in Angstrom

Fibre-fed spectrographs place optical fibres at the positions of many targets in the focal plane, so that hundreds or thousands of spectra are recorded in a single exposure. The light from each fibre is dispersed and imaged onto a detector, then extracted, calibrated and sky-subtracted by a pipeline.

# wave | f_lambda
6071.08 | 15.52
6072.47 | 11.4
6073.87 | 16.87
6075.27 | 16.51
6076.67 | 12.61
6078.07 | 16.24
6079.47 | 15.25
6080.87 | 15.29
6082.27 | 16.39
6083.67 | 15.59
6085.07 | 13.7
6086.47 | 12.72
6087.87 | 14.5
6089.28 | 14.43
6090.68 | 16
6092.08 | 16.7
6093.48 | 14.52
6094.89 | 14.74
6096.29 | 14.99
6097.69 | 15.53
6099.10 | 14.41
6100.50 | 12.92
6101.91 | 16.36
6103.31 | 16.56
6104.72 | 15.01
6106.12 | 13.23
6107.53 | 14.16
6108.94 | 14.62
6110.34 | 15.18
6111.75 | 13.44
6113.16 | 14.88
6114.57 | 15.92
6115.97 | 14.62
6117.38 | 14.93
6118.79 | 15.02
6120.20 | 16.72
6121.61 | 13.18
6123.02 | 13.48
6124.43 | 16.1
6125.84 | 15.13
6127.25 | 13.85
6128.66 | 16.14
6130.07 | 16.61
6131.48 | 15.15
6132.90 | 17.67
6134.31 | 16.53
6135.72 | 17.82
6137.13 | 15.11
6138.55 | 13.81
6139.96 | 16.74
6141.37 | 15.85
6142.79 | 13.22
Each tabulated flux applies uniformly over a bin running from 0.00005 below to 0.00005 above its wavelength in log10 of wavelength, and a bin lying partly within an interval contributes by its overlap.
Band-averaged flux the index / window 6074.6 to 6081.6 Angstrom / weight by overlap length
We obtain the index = 15.2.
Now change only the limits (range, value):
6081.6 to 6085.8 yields 15.2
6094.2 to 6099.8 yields 14.9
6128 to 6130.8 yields 16.4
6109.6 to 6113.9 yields 14.5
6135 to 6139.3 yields 15.6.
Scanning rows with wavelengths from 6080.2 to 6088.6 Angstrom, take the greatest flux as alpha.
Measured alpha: 16.39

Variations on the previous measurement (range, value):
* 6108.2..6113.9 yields 15.18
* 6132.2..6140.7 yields 17.82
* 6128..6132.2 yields 16.61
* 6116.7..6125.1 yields 16.72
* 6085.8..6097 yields 16.7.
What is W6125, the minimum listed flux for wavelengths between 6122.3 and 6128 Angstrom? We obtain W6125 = 13.48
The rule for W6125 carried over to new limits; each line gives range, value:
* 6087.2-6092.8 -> 14.43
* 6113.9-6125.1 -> 13.18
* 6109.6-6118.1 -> 13.44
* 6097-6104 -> 12.92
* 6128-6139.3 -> 13.81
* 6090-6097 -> 14.52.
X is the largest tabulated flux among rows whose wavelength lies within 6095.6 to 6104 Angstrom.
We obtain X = 16.56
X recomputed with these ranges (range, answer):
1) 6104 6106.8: 15.01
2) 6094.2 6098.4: 15.53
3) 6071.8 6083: 16.87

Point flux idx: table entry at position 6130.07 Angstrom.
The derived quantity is 16.61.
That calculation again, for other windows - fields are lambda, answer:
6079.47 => 15.25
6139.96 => 16.74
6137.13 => 15.11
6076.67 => 12.61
